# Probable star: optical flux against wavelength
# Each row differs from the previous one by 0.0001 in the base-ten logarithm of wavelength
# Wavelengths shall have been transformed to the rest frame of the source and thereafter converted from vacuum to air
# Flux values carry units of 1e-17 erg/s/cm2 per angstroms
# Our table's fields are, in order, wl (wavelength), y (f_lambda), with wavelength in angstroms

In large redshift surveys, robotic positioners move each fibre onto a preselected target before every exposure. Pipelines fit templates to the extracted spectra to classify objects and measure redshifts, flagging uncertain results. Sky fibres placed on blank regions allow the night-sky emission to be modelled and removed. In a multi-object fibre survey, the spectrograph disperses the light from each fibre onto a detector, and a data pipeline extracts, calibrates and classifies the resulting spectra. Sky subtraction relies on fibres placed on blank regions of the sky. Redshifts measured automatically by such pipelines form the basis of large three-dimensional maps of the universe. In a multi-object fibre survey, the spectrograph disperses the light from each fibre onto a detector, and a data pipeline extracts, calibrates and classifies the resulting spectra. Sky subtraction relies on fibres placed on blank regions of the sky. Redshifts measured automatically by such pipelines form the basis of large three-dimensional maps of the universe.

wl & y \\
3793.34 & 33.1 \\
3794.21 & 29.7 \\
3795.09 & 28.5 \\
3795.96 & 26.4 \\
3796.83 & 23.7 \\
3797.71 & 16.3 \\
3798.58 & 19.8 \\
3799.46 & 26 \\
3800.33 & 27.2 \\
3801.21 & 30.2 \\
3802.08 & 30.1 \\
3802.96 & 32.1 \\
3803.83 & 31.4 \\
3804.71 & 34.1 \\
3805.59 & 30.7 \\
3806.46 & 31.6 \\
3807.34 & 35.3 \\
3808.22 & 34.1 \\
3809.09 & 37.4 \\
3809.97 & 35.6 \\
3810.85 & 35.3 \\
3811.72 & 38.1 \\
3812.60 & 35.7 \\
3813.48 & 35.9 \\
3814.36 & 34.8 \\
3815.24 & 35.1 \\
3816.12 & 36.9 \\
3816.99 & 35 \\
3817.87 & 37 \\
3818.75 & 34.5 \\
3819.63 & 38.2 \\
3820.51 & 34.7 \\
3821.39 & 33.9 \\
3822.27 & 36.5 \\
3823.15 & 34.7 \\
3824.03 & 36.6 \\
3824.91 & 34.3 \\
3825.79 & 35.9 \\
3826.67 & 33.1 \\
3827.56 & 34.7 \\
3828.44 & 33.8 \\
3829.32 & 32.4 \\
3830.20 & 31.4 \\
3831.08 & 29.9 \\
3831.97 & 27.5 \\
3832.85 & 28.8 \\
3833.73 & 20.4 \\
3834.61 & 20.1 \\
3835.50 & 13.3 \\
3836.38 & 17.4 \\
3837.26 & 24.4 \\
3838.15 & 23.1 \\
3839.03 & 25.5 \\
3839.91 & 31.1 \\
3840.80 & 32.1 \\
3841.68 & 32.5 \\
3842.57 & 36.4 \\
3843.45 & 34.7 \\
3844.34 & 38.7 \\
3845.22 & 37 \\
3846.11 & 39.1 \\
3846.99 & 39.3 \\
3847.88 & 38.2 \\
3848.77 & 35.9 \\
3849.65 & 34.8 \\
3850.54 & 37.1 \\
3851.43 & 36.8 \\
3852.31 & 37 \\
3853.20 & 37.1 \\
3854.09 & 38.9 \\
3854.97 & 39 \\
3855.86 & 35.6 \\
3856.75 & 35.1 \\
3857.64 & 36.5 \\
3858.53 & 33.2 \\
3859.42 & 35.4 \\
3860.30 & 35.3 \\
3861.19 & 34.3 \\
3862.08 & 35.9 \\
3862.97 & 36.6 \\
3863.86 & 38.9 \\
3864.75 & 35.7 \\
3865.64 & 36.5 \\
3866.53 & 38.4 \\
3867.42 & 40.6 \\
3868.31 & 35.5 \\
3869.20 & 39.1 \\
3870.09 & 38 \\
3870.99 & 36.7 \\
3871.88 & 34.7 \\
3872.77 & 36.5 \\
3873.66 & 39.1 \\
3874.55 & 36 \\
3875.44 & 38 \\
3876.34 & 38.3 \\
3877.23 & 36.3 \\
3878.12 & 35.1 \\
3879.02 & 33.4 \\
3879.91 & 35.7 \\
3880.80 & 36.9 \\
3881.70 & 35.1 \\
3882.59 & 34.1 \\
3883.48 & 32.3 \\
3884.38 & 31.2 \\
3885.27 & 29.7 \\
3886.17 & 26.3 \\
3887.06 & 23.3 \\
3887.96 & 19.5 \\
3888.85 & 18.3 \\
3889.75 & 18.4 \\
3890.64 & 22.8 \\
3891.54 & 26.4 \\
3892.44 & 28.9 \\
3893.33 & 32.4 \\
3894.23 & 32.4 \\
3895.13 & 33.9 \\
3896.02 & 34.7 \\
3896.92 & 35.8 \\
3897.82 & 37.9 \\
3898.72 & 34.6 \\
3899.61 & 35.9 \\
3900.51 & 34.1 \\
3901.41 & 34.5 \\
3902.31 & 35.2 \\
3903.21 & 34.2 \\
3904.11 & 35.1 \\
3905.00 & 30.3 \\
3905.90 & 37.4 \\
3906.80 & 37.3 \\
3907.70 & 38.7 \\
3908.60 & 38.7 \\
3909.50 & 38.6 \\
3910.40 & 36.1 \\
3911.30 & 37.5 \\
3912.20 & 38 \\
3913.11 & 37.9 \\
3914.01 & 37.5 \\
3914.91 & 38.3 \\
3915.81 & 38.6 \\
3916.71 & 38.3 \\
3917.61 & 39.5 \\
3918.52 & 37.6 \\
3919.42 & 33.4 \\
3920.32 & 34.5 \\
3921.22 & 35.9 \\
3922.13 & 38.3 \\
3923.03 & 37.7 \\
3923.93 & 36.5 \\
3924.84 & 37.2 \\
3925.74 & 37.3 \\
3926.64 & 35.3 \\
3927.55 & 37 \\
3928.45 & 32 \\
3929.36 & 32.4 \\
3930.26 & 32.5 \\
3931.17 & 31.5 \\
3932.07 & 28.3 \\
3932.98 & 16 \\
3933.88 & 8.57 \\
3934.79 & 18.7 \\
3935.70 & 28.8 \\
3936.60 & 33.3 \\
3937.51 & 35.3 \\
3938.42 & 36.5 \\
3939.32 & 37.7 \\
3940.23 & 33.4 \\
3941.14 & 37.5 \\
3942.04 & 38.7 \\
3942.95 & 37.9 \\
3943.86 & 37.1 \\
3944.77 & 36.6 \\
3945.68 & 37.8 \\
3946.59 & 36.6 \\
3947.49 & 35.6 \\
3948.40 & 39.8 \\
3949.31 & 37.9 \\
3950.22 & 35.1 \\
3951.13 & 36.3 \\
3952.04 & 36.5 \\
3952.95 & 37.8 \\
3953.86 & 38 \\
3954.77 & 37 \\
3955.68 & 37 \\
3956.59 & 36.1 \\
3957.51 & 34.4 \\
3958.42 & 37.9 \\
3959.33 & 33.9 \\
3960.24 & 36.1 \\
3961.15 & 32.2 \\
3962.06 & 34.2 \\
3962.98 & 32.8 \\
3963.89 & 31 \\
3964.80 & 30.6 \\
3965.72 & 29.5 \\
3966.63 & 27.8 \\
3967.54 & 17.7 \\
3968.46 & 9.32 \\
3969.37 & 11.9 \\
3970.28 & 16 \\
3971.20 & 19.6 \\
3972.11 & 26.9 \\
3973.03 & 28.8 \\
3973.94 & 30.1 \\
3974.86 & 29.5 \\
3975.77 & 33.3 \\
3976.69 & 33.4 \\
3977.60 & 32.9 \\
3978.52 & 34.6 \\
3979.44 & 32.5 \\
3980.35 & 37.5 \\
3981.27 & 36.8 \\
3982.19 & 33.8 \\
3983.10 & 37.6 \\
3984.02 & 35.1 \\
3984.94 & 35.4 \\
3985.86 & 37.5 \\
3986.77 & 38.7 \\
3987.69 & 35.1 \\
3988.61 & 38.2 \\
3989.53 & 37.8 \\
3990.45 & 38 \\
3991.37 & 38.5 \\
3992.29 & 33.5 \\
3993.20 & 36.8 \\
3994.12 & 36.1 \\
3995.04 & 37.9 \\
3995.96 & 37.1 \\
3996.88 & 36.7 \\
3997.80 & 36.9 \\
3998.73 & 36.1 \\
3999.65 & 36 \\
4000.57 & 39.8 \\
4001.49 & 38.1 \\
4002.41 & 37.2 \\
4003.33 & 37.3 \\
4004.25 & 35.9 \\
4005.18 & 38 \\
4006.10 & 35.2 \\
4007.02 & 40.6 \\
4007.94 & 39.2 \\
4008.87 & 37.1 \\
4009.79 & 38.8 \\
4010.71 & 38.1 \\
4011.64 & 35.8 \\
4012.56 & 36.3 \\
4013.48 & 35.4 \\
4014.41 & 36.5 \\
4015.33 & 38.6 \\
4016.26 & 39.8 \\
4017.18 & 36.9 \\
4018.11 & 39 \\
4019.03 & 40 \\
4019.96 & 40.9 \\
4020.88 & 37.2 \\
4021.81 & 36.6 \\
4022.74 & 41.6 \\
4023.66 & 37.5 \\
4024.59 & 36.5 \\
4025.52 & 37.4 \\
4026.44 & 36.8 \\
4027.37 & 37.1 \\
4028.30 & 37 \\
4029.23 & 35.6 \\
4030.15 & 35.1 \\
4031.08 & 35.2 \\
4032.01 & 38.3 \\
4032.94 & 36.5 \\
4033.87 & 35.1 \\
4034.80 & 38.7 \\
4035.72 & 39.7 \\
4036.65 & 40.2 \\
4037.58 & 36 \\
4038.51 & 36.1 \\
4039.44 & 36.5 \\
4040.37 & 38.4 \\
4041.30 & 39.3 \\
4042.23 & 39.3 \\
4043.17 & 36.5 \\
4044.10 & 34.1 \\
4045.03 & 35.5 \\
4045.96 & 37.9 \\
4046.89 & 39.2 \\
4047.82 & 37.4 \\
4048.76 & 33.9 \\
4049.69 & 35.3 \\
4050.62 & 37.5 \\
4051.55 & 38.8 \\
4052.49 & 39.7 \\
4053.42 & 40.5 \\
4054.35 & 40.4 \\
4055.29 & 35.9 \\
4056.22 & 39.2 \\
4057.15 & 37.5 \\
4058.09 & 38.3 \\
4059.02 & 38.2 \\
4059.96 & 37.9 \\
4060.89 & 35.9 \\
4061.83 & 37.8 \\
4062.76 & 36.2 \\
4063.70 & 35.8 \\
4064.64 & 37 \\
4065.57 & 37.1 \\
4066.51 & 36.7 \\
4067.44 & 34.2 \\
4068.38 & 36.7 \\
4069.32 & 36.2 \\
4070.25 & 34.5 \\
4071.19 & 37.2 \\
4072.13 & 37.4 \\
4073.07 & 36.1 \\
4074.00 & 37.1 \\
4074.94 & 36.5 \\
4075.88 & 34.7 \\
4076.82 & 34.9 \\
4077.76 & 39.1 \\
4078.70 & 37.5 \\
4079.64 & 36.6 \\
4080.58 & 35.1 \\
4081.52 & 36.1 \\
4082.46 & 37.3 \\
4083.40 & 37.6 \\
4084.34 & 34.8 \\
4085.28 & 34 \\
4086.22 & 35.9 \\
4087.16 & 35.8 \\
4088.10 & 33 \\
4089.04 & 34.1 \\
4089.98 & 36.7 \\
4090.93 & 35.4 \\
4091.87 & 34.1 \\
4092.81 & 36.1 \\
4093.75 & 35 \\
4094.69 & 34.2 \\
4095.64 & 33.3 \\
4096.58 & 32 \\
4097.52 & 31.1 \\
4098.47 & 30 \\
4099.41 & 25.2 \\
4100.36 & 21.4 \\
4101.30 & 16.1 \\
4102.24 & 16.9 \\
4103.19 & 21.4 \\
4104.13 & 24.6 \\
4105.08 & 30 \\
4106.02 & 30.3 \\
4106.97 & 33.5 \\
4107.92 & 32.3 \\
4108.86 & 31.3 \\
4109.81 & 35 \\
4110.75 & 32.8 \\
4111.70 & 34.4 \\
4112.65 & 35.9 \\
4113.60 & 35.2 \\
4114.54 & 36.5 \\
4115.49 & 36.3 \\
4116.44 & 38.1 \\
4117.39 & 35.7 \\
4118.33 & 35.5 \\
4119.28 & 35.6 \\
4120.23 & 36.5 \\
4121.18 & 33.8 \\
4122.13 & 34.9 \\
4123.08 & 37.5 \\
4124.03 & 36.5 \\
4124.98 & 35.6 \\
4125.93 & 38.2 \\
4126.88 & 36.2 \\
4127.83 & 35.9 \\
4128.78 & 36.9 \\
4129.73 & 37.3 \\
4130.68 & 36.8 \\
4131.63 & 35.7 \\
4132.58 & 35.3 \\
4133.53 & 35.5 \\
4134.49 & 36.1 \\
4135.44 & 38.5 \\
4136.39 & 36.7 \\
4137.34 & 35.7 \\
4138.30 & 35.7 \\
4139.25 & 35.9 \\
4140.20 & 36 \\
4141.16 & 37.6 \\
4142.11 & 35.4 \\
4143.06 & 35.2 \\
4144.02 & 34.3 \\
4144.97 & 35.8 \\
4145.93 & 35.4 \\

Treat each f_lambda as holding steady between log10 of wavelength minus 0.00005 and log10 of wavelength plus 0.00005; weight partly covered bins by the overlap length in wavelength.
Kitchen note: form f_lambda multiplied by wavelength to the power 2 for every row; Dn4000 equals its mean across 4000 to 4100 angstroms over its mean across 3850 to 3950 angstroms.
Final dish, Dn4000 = 1.15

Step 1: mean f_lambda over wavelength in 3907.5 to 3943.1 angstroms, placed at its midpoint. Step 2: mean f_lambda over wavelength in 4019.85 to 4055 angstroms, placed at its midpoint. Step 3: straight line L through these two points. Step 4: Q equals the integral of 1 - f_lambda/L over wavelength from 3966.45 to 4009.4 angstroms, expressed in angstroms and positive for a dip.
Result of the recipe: 3.2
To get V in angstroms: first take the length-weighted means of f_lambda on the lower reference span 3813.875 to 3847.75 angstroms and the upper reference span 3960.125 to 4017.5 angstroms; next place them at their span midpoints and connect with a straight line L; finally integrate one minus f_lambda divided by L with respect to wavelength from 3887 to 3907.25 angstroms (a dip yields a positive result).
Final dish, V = 1.0 angstroms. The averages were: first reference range 32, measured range 31.2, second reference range 33.8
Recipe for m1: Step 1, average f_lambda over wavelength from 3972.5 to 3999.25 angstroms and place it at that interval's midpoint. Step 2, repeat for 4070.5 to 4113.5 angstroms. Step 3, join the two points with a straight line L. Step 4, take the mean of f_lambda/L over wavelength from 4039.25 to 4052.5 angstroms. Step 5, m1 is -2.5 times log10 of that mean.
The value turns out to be -0.10 mag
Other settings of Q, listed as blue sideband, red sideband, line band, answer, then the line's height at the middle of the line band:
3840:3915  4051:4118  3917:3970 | 2.6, 34.7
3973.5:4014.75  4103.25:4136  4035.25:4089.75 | -2.1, 35.5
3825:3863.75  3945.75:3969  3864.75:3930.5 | -3.2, 33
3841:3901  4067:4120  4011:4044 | -3.6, 33.8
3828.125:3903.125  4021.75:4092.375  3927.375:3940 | 1.9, 34.3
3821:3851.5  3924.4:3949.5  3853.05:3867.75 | -2.1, 32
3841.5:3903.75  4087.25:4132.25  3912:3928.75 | -1.3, 34.2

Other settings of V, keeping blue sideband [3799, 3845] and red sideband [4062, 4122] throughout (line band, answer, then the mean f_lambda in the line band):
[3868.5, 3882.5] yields -1.8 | 36.5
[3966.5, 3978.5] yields 3.0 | 24.7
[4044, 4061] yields -2.1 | 37.7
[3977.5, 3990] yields -1.1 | 36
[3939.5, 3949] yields -1.3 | 37.1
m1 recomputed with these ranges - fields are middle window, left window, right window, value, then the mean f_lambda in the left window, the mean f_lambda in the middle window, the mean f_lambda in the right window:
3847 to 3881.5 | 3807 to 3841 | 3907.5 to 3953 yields -0.11 mag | 31.9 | 36.6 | 34.9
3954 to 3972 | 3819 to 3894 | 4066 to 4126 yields 0.16 mag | 33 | 28.8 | 33.8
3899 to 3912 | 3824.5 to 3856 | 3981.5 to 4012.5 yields -0.06 mag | 32.1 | 36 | 37.1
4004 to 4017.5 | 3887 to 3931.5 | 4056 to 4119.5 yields -0.10 mag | 34.1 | 37.5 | 34.1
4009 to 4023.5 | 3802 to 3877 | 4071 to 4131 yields -0.12 mag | 34.2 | 38.1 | 33.9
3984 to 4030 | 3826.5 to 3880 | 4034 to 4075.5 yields -0.03 mag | 34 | 37.4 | 37.3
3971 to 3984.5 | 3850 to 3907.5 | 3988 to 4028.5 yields 0.14 mag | 34.2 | 32.4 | 37.5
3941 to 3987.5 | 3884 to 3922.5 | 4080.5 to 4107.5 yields 0.00 mag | 33.4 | 32.9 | 31.4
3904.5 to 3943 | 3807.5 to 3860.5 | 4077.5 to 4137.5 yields -0.03 mag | 33.6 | 34.4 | 33.9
